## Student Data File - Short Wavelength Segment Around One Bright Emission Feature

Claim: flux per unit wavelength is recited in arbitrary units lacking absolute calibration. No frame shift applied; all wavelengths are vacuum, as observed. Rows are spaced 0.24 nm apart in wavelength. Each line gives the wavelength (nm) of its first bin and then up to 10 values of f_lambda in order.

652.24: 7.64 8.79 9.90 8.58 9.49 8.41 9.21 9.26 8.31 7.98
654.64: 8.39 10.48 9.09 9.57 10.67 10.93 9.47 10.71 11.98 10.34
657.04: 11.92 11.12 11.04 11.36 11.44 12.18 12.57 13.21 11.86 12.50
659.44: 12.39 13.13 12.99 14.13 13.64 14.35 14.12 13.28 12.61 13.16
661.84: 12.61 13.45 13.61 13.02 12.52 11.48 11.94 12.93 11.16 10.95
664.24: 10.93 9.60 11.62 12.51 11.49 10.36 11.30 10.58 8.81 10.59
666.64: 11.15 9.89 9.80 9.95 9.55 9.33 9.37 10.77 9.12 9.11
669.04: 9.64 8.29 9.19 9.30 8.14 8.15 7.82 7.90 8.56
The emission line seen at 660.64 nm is Mg II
